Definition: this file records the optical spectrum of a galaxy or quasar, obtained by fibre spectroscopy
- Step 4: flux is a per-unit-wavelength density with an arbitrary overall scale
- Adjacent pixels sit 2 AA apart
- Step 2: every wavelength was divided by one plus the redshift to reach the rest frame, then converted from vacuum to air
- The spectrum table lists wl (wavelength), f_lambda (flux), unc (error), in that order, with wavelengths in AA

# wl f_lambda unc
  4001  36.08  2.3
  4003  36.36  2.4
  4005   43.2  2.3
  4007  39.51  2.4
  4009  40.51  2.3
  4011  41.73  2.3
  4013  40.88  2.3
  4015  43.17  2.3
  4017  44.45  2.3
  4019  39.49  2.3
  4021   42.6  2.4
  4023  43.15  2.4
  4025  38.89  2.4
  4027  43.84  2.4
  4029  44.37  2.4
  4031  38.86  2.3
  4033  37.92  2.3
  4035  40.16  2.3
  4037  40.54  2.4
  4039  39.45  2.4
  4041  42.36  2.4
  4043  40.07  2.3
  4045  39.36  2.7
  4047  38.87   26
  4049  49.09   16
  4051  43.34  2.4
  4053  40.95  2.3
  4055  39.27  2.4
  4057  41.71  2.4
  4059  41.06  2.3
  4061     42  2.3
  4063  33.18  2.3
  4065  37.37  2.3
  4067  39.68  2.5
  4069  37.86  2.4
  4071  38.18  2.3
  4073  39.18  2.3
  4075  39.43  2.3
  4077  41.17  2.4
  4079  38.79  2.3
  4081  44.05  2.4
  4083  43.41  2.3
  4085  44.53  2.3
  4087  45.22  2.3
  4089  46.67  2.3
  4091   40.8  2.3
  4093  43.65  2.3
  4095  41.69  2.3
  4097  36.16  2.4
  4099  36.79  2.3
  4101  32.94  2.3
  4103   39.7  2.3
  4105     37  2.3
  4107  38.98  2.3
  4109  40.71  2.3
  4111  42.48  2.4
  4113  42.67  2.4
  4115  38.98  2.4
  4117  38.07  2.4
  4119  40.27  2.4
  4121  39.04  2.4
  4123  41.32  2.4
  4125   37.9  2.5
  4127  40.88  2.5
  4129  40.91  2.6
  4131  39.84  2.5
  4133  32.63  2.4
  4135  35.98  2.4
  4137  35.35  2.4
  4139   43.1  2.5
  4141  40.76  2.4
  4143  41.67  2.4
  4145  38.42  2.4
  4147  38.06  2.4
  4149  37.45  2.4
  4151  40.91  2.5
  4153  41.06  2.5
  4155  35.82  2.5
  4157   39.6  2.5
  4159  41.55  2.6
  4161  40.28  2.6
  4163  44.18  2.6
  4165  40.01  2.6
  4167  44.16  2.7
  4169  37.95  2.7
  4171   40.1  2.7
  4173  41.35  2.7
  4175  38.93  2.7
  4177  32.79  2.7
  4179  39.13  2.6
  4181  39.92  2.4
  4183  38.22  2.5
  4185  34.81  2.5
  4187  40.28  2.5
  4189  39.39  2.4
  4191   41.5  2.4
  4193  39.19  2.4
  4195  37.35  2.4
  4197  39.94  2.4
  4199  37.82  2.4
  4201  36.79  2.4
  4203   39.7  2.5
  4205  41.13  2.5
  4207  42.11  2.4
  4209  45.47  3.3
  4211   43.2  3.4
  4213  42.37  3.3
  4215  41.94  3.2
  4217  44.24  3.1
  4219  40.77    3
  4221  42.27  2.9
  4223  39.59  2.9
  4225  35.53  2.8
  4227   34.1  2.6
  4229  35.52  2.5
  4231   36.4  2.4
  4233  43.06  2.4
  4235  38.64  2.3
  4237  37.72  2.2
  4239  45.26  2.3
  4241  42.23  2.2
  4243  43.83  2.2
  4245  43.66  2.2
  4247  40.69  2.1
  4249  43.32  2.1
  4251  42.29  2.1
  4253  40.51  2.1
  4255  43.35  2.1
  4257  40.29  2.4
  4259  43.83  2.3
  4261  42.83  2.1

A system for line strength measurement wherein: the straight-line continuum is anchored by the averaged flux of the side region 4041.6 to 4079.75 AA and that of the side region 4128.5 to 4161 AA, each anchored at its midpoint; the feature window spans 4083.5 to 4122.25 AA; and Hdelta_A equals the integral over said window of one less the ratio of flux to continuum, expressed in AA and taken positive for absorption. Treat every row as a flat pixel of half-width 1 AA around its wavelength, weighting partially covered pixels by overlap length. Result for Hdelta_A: -0.9 AA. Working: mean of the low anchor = 40.1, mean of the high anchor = 39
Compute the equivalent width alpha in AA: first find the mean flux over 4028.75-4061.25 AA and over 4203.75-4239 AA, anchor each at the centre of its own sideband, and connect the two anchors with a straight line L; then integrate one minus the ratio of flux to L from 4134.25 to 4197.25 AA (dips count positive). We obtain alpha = 1.9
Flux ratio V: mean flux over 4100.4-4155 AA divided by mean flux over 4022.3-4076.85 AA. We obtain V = 1.0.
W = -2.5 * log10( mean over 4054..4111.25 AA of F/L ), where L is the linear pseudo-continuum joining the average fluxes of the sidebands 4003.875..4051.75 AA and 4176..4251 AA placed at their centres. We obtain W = 0.025 mag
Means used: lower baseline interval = 41.5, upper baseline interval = 40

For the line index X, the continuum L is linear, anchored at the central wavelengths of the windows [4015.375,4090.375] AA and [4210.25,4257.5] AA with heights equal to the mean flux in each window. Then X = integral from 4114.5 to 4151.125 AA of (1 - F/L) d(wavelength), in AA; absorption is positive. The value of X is 1.80 AA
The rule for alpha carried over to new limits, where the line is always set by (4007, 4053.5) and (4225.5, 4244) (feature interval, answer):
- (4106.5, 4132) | 0.3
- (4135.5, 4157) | 0.6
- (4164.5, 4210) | 0.6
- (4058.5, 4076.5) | 1.1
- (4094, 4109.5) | 1.1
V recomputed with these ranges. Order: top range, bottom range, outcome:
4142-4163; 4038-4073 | 0.99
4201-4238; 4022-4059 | 0.97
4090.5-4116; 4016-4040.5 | 0.96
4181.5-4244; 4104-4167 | 1.01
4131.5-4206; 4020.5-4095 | 0.95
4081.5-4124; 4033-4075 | 1.01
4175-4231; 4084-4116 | 0.97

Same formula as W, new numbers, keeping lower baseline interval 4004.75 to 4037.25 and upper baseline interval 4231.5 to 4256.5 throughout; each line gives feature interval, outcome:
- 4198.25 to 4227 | 0.03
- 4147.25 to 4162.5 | 0.06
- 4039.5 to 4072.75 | 0.03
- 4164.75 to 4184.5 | 0.07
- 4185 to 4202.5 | 0.08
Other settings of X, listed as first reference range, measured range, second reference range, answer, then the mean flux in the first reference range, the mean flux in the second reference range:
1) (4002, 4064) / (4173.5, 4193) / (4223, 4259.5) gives 1.05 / 41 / 40.5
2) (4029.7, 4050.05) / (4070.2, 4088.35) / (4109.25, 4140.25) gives -0.73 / 40.7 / 39.3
